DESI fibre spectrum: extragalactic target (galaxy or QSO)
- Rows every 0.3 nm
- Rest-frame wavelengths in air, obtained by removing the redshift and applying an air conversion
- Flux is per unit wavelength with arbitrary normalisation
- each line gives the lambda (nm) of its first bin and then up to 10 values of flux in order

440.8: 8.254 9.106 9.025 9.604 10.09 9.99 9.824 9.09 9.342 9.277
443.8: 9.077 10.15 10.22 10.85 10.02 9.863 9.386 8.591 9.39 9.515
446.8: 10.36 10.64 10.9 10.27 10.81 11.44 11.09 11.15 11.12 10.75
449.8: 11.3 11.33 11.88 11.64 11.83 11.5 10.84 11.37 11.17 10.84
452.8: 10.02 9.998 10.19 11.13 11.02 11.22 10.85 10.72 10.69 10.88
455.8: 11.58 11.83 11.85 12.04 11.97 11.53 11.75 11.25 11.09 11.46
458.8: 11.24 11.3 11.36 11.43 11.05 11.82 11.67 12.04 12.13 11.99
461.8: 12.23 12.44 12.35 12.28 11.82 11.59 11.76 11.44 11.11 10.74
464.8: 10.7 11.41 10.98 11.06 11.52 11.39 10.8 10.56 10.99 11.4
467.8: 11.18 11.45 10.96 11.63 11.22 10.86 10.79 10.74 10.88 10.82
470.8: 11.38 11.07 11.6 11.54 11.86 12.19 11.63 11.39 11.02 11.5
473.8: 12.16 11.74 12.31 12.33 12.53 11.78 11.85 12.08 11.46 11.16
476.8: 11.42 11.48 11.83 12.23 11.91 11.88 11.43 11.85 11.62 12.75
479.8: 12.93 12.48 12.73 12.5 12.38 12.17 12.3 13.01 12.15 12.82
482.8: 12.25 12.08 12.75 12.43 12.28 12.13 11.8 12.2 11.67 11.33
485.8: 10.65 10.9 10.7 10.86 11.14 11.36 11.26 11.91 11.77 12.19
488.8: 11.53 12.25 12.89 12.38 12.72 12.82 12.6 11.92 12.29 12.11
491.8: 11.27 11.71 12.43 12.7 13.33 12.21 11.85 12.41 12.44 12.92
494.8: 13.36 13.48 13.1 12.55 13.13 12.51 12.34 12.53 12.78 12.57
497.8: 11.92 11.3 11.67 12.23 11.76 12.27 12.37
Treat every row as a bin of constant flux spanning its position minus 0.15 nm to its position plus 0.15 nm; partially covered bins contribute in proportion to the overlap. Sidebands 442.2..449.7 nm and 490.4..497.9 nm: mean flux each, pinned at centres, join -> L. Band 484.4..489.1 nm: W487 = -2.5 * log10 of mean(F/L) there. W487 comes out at 0.06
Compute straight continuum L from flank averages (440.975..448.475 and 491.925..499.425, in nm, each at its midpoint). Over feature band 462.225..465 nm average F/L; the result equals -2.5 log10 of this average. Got -0.07 mag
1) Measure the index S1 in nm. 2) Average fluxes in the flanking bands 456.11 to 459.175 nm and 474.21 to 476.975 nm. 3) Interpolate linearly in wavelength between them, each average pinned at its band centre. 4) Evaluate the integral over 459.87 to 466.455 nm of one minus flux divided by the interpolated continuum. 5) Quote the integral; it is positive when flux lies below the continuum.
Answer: 0.03 nm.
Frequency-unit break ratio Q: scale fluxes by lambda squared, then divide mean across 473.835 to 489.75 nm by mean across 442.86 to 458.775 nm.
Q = 1.3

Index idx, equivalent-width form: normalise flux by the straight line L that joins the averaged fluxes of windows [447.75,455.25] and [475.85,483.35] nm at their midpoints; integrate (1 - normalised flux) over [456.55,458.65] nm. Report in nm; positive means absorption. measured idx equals -0.059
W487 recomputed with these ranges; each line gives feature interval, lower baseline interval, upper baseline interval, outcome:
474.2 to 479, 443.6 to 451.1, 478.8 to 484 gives 0.03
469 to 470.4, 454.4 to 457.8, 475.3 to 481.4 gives 0.09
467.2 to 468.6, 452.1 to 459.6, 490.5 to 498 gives 0.03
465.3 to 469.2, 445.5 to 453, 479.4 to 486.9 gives 0.03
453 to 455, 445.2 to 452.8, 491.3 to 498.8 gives 0.02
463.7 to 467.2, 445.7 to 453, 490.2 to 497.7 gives 0.03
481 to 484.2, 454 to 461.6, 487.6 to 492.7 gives -0.04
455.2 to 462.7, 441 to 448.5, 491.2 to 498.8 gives -0.10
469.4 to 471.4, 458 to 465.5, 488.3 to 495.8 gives 0.08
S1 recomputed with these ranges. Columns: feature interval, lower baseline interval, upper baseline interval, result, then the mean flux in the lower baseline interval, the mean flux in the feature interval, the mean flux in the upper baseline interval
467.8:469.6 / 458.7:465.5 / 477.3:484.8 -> 0.10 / 11.6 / 11.2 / 12.3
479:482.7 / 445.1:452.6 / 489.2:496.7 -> -0.13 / 10.8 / 12.5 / 12.5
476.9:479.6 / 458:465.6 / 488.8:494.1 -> 0.03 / 11.6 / 11.9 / 12.3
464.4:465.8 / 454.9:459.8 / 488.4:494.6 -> 0.08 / 11.4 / 11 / 12.3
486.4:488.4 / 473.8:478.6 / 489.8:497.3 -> 0.15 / 11.9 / 11.4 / 12.5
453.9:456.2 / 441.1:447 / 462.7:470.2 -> -0.15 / 9.66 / 11.1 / 11.2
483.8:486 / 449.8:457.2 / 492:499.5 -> 0.08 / 11.2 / 11.7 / 12.5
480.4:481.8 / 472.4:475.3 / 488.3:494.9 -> -0.04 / 11.8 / 12.4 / 12.4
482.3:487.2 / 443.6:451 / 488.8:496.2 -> 0.17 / 10.5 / 11.7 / 12.5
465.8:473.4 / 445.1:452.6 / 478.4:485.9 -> 0.27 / 10.8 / 11.2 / 12.2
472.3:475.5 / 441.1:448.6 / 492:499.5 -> -0.14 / 9.91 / 11.9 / 12.5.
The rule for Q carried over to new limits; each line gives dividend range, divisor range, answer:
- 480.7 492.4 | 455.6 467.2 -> 1.16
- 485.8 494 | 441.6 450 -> 1.42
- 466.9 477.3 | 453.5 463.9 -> 1.05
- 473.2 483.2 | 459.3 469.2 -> 1.12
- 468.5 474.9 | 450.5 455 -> 1.13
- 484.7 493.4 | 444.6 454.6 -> 1.31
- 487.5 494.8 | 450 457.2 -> 1.29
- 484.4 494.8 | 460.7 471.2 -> 1.16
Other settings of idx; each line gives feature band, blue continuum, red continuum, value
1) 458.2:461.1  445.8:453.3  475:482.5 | -0.06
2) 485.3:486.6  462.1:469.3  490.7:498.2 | 0.13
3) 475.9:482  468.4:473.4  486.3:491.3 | -0.26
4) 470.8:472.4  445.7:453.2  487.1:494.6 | -0.01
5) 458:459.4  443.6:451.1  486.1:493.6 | -0.05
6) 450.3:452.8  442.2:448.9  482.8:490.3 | -0.24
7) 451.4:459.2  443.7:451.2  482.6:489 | -0.26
